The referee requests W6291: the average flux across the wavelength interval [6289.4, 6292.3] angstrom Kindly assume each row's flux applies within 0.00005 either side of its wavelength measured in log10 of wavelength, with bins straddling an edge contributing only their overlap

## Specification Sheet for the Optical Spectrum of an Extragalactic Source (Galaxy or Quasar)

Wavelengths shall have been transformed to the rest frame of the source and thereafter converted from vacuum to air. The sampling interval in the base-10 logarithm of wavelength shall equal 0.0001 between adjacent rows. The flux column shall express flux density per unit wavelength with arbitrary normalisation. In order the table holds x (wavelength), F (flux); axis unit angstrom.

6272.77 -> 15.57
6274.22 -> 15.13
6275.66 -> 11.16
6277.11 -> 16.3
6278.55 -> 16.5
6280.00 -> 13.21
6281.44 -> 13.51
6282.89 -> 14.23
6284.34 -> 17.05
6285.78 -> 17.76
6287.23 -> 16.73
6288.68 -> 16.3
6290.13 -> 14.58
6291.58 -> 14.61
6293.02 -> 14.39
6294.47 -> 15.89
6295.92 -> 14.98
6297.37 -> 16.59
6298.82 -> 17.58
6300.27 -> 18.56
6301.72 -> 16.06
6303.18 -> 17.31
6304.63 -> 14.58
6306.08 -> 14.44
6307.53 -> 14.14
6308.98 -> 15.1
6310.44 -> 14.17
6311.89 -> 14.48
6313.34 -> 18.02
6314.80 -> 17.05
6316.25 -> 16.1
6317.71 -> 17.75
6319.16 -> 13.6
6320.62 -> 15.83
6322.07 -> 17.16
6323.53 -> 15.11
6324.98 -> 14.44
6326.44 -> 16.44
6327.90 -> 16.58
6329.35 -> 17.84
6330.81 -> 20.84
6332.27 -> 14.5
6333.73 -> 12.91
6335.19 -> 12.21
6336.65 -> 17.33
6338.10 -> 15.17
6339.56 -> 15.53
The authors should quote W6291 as 14.6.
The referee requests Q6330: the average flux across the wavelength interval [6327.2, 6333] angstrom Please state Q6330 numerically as 17.4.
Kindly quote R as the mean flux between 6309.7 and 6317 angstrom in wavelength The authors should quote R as 16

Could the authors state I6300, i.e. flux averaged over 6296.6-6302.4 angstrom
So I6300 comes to 17.2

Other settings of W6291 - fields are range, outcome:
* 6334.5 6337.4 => 14.9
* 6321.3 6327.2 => 15.8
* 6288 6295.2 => 15.2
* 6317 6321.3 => 15.7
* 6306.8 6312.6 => 14.5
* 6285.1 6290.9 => 16.3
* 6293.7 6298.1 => 15.8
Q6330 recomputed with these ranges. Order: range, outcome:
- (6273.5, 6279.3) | 14.8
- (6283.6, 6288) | 17.2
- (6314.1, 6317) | 16.6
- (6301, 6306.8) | 15.6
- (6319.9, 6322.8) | 16.5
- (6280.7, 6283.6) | 13.9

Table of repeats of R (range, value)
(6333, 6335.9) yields 12.6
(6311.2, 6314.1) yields 16.3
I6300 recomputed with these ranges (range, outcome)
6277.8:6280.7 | 14.9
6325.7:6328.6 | 16.5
